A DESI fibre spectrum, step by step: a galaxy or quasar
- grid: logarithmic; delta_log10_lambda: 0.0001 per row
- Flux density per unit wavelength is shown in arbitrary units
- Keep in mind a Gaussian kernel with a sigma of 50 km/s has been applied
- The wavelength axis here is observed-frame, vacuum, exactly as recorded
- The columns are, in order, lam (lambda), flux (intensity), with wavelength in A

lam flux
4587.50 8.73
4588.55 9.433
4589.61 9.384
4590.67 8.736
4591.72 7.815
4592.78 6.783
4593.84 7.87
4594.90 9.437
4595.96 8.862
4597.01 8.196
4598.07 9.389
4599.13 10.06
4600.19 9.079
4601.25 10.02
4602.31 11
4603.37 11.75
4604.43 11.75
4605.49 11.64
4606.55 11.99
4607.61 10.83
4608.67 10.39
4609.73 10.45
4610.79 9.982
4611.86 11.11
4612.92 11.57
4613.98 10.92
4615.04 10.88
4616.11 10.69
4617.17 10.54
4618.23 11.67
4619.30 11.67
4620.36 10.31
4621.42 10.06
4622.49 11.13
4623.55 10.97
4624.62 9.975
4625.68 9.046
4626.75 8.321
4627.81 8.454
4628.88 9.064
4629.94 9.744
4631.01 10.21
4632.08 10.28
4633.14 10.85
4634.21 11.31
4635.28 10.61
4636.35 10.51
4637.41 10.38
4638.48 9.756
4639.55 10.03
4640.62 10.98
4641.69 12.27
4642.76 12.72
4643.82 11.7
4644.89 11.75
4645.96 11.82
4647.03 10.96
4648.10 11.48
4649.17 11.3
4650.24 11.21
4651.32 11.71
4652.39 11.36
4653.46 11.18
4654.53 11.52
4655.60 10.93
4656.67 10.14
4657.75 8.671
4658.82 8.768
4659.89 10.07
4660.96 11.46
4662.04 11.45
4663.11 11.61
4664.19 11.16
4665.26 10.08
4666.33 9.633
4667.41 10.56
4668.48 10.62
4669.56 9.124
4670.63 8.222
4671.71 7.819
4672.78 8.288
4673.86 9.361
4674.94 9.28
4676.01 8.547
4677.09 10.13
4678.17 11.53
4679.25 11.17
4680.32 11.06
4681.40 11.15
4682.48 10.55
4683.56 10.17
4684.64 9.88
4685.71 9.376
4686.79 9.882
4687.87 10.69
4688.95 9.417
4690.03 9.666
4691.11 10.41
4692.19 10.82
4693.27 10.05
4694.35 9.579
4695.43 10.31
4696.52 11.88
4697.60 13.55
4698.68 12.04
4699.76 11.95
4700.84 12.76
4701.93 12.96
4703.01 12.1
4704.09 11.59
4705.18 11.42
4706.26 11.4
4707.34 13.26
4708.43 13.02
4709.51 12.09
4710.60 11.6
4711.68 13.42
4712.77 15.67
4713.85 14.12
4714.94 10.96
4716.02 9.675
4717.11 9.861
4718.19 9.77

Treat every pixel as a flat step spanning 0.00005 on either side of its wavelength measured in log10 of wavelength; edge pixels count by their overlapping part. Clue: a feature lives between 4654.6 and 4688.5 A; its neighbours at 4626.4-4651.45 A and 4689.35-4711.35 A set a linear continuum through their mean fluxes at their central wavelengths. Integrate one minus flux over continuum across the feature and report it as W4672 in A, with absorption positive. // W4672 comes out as 3.4 A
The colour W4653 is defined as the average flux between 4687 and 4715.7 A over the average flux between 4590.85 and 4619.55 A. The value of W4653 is 1.15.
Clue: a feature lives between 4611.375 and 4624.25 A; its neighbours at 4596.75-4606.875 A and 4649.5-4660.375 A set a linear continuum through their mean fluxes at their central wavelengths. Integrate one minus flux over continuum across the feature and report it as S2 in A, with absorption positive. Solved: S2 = -0.5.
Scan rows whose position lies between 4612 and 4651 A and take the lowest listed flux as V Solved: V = 8.321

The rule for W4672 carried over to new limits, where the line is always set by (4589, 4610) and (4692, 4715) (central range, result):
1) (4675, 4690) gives 1.9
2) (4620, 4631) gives 0.7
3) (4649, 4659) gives 0.3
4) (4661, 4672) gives 1.1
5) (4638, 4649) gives -0.6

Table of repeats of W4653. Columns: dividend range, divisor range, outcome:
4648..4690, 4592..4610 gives 1.03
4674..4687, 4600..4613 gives 0.94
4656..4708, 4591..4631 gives 1.04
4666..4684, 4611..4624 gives 0.90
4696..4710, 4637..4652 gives 1.09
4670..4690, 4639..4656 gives 0.86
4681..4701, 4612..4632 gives 1.04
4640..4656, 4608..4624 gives 1.06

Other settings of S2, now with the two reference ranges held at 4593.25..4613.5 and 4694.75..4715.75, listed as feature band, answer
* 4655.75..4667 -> 1.1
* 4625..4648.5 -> 0.9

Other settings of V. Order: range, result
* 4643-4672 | 7.819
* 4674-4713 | 8.547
